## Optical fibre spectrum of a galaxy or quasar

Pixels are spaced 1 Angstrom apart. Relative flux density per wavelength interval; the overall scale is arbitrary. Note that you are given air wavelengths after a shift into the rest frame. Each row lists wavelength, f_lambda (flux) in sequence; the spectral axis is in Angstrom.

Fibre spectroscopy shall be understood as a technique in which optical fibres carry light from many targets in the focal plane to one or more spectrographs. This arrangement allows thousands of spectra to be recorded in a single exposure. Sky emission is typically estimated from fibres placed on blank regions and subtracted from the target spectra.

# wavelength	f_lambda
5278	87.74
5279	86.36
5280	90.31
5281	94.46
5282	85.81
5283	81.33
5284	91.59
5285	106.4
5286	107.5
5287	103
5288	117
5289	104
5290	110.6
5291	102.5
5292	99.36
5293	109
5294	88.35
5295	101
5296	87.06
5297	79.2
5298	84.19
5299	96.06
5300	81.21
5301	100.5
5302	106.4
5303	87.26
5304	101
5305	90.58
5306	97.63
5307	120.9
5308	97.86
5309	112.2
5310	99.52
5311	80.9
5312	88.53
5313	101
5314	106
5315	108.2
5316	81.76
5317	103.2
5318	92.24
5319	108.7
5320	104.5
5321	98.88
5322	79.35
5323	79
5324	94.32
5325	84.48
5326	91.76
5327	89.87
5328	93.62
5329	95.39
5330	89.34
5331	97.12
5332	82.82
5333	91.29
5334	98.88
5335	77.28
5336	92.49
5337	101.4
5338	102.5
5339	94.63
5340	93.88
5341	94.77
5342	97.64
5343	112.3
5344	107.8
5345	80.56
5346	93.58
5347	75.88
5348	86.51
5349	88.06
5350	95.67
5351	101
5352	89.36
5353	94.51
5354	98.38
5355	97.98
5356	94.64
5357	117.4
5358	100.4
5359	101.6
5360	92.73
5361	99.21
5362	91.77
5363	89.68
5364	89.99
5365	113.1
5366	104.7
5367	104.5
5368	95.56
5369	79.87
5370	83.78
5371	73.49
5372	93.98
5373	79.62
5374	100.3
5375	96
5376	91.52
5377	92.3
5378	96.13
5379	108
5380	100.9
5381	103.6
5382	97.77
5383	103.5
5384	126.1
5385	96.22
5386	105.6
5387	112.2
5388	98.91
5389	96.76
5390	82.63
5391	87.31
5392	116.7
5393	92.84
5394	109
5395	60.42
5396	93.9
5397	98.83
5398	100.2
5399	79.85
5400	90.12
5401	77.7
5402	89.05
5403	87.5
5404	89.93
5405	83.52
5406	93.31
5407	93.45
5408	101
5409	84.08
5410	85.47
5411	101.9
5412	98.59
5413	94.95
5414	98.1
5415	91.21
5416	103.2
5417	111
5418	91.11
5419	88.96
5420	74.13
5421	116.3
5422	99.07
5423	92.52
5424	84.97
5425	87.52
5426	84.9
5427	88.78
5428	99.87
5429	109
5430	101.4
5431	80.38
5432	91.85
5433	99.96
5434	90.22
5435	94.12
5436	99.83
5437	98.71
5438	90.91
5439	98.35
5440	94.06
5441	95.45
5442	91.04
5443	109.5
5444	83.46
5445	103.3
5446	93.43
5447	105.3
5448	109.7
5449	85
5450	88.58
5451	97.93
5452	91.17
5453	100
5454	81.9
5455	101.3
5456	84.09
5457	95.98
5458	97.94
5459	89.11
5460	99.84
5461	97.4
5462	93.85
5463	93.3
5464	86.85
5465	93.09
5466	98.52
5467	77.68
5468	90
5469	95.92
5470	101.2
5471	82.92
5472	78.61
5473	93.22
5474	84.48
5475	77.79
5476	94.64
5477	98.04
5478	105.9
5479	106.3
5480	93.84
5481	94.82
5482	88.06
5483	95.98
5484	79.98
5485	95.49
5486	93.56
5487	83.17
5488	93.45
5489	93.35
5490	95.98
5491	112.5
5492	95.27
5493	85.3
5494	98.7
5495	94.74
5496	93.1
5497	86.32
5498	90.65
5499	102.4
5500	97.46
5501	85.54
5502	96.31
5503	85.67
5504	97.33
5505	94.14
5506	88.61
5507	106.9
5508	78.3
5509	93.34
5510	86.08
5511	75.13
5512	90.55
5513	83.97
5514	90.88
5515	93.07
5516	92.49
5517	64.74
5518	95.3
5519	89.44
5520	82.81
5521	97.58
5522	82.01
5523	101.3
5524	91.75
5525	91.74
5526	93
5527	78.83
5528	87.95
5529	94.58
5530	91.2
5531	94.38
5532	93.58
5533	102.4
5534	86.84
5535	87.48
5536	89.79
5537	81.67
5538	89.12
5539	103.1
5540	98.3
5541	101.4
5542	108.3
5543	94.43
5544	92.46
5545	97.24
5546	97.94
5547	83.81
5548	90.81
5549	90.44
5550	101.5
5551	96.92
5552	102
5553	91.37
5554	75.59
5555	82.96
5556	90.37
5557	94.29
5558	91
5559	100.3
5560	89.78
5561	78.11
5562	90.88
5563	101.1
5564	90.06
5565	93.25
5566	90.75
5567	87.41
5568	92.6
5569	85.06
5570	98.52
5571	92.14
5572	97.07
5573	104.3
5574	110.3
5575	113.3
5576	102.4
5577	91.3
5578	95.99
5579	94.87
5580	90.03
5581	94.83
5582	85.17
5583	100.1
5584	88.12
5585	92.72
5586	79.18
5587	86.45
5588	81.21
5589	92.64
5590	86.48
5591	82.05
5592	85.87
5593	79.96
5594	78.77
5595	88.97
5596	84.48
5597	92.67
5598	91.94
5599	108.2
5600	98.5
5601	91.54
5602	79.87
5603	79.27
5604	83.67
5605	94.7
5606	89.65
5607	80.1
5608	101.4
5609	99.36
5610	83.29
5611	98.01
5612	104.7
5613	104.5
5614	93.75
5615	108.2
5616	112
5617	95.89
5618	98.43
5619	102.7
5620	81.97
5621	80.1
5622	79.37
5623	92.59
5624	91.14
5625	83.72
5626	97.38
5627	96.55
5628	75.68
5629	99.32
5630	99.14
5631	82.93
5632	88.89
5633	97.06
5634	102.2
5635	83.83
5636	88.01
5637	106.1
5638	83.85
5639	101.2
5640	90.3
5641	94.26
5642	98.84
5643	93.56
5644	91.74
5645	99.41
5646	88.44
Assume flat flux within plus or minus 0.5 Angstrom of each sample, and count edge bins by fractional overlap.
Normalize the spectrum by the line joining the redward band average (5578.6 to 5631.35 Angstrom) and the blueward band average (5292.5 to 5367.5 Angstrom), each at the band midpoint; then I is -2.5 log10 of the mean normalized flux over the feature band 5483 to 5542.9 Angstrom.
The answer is 0.01 mag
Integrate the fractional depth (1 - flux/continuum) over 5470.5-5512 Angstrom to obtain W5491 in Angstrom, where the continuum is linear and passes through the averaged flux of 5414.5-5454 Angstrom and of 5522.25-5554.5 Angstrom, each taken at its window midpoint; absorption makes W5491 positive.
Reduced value 0.9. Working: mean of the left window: 95.1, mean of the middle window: 92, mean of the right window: 93.1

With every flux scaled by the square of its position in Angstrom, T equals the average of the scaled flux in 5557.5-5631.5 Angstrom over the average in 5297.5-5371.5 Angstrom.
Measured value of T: 1.07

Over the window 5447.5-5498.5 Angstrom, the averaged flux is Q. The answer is 92.9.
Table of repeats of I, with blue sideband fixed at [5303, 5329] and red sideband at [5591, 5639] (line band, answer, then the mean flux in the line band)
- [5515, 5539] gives 0.038 mag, 89.9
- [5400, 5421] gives 0.027 mag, 92.4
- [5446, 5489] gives 0.014 mag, 92.8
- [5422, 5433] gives 0.020 mag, 92.8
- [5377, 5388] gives -0.098 mag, 104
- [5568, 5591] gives -0.012 mag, 93.5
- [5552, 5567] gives 0.028 mag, 90.3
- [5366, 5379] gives 0.040 mag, 91.8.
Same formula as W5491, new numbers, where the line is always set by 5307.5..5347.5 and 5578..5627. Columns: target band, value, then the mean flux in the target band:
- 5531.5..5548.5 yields -0.4 Angstrom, 94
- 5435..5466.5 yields -0.7 Angstrom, 95.1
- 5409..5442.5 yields -0.5 Angstrom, 94.6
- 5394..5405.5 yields 0.8 Angstrom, 87.4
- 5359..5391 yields -1.0 Angstrom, 96.7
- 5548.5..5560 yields -0.1 Angstrom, 92.3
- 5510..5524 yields 0.7 Angstrom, 87.7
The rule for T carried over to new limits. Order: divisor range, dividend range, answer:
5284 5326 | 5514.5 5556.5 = 1.02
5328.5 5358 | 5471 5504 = 1.03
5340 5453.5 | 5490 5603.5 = 1.02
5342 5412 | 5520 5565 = 1.03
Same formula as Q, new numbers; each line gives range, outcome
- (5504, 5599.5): 91.6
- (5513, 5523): 88.1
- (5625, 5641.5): 92.6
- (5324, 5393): 95.7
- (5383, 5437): 94.6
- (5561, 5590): 93.2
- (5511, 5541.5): 90.5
